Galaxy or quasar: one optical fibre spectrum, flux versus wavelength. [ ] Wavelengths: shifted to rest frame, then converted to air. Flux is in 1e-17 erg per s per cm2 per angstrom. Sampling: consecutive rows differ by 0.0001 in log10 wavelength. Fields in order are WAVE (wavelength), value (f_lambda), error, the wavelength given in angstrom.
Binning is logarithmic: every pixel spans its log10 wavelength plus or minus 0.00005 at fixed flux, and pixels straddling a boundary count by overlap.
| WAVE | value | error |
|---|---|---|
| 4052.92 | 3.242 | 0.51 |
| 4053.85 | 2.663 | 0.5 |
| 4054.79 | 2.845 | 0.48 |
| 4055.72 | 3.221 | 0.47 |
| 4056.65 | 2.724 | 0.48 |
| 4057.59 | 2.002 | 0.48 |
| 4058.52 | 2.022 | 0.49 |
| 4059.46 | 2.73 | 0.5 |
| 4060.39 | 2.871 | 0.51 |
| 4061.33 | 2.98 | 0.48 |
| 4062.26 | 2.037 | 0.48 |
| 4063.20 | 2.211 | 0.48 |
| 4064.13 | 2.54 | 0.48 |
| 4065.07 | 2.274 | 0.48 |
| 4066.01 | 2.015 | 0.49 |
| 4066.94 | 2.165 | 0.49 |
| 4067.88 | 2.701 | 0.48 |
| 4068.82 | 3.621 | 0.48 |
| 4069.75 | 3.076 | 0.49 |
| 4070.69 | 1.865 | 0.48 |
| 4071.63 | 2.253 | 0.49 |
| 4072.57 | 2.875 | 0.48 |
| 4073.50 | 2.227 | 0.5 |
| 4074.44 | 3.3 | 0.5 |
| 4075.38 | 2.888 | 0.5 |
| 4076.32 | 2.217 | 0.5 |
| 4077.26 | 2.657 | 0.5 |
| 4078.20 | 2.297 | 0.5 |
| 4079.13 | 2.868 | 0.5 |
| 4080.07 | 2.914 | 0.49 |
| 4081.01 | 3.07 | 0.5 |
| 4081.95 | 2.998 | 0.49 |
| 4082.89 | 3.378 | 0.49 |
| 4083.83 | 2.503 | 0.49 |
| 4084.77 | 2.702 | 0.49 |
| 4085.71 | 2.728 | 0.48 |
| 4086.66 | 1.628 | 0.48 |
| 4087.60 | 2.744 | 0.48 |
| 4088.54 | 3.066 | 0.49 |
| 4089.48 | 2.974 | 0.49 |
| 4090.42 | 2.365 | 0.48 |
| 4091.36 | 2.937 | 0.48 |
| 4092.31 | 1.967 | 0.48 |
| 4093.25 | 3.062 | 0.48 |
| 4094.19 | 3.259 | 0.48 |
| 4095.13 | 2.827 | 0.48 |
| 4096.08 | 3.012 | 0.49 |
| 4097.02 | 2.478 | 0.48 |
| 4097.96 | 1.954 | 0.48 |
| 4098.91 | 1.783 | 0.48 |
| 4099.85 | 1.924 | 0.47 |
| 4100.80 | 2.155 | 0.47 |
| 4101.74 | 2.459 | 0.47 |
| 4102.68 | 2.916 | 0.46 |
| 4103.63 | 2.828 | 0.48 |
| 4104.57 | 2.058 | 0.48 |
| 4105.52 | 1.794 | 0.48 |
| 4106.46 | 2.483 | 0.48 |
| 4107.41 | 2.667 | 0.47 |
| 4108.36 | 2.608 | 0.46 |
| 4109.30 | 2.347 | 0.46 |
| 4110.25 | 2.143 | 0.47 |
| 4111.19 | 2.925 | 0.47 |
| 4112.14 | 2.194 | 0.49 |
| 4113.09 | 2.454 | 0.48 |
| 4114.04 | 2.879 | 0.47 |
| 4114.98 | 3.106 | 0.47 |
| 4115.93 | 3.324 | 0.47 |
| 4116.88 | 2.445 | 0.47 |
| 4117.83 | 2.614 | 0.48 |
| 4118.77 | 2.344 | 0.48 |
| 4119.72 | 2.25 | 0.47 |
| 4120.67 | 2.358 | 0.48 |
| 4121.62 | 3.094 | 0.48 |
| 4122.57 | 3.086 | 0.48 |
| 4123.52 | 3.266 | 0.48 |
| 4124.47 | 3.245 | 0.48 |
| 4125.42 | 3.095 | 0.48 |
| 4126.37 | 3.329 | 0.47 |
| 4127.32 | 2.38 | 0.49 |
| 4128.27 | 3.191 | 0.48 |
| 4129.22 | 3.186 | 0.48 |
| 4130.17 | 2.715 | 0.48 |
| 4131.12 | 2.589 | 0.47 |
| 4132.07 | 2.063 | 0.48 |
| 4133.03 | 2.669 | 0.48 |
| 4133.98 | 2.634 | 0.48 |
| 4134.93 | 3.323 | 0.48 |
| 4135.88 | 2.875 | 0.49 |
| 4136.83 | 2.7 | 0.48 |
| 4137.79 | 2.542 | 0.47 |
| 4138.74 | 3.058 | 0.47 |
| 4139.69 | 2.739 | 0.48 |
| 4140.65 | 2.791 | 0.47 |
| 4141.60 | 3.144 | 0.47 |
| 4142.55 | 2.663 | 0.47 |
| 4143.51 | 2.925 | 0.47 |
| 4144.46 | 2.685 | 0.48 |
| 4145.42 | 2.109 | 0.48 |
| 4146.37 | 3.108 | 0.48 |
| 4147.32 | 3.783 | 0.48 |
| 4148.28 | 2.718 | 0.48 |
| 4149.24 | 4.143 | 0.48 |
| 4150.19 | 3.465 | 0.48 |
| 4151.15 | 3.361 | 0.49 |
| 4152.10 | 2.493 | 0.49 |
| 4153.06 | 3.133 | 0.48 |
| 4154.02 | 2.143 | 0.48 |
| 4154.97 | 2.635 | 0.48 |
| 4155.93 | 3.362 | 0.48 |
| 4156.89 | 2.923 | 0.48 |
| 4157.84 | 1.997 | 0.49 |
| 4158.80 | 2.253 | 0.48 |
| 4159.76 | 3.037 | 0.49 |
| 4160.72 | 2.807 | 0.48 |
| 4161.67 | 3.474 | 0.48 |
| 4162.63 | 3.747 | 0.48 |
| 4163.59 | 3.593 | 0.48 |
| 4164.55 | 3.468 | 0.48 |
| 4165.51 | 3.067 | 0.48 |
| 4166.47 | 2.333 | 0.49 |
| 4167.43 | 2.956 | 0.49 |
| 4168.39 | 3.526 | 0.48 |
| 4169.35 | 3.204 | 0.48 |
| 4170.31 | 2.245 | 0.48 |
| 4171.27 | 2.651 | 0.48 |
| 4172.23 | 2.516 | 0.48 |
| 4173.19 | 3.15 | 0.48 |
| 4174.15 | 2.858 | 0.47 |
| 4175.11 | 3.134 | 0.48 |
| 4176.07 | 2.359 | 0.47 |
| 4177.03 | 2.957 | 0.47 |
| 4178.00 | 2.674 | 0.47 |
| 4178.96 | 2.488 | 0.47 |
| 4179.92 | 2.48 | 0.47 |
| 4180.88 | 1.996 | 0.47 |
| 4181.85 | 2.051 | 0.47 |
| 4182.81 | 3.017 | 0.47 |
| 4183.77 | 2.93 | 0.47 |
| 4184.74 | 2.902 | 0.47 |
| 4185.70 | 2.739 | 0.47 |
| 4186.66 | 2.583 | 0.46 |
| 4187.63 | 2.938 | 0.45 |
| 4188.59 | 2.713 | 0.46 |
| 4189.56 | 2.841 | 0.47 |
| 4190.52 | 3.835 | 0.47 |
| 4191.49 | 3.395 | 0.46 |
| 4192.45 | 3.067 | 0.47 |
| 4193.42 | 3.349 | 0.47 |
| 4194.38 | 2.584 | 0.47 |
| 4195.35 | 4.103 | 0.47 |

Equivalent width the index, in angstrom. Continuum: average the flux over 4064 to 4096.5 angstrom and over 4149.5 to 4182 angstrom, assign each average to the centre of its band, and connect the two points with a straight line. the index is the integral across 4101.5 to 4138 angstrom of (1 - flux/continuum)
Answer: 0.9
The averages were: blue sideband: 2.69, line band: 2.7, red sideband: 2.86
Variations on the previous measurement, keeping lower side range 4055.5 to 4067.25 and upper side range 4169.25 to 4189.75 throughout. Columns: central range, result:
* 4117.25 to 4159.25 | -3.9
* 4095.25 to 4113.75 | 1.0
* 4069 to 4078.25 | -0.6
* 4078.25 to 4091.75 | -1.5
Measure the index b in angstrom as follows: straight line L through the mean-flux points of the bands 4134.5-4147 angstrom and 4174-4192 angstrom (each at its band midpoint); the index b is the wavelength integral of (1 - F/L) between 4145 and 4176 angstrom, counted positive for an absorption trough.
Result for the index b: -1.82 angstrom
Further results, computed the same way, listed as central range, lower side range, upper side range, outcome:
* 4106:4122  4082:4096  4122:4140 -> 1.3 angstrom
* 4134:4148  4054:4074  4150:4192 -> -0.5 angstrom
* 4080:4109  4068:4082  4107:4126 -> 1.6 angstrom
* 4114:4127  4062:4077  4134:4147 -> -0.7 angstrom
